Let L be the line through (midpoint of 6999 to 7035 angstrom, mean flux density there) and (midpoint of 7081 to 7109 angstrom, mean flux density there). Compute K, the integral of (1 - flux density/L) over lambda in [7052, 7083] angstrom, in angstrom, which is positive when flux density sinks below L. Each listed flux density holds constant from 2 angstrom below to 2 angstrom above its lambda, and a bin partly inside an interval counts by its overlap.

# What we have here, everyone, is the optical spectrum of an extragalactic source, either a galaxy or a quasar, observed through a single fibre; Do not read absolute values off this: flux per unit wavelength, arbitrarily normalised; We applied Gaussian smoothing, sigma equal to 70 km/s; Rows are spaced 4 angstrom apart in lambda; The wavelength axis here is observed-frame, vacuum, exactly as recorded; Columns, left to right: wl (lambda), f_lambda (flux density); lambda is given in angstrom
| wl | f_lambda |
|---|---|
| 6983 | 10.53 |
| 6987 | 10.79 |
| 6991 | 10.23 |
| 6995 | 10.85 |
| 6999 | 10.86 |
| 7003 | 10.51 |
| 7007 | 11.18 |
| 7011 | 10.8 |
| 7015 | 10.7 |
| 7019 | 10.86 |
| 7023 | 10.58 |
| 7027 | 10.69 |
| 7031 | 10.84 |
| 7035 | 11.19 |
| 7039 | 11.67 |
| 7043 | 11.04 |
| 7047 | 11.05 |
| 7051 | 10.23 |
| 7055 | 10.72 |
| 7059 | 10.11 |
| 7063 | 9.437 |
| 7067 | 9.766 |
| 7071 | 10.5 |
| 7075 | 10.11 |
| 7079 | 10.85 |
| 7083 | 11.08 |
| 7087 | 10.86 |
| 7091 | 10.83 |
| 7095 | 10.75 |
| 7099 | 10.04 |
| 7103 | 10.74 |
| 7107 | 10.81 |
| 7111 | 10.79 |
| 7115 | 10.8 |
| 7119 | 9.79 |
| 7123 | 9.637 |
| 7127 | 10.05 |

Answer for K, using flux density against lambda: 1.4 angstrom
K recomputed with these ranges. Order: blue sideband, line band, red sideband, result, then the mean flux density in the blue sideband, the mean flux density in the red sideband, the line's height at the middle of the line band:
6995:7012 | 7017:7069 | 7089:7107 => 0.6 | 10.8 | 10.6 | 10.7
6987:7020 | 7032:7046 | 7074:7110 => -0.7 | 10.7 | 10.7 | 10.7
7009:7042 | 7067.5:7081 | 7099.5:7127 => 0.3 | 10.9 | 10.4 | 10.6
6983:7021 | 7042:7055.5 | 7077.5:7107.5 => 0.0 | 10.7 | 10.7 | 10.7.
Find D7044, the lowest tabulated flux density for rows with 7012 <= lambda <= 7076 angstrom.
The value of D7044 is 9.437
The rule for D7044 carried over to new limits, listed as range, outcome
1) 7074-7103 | 10.04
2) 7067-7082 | 9.766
